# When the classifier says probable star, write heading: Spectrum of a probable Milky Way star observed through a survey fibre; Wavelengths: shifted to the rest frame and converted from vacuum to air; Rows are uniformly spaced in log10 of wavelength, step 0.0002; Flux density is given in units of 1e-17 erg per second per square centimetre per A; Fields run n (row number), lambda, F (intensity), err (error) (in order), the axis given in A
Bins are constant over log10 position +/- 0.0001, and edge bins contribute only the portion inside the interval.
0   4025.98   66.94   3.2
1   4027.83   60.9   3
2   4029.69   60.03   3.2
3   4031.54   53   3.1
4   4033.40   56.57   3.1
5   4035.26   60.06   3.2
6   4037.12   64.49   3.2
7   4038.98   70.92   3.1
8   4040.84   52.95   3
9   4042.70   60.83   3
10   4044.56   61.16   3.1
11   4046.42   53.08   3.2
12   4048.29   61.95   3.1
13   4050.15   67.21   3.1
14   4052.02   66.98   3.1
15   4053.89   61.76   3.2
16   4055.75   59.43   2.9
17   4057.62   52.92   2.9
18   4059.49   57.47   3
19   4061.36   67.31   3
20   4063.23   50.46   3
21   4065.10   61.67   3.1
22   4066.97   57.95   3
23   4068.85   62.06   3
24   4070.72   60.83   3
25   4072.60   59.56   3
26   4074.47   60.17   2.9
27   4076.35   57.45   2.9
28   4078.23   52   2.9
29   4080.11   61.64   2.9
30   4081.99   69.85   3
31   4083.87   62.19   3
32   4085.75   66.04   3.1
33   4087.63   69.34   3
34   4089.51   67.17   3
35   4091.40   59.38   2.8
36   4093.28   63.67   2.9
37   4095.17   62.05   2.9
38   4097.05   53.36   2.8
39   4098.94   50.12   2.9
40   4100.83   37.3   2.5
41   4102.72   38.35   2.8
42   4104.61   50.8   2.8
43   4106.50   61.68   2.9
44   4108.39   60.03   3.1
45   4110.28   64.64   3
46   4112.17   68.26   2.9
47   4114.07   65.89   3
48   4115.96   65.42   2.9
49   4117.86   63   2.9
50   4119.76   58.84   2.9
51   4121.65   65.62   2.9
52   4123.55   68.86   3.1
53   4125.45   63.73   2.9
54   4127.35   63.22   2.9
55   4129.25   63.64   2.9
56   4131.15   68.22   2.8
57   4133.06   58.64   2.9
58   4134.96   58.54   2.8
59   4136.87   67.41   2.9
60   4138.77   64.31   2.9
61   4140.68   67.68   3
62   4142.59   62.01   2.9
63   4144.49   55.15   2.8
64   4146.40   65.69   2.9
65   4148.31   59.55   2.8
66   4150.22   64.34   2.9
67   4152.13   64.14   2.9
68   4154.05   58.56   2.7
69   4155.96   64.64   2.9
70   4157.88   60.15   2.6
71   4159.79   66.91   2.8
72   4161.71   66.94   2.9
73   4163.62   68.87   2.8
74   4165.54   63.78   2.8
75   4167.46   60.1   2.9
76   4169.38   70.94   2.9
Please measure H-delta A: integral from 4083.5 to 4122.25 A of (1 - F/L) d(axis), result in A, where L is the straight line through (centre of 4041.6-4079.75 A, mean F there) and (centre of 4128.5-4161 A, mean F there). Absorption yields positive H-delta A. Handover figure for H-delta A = 1.1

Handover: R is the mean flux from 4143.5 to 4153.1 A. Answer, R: 61.8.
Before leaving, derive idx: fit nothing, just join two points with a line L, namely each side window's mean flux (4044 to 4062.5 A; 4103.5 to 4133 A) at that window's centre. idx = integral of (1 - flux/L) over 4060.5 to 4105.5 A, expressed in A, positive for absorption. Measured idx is 2.6 A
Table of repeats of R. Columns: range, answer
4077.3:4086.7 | 62.4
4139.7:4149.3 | 62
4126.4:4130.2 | 63.5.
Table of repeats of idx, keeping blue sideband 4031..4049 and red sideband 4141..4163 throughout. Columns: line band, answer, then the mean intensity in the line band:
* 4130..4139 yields -0.2 A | 63.4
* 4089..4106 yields 2.2 A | 53.4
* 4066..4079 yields 0.4 A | 58.6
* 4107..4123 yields -0.6 A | 64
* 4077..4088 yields -0.4 A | 63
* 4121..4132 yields -0.6 A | 65.5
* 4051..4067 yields 0.1 A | 59.7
